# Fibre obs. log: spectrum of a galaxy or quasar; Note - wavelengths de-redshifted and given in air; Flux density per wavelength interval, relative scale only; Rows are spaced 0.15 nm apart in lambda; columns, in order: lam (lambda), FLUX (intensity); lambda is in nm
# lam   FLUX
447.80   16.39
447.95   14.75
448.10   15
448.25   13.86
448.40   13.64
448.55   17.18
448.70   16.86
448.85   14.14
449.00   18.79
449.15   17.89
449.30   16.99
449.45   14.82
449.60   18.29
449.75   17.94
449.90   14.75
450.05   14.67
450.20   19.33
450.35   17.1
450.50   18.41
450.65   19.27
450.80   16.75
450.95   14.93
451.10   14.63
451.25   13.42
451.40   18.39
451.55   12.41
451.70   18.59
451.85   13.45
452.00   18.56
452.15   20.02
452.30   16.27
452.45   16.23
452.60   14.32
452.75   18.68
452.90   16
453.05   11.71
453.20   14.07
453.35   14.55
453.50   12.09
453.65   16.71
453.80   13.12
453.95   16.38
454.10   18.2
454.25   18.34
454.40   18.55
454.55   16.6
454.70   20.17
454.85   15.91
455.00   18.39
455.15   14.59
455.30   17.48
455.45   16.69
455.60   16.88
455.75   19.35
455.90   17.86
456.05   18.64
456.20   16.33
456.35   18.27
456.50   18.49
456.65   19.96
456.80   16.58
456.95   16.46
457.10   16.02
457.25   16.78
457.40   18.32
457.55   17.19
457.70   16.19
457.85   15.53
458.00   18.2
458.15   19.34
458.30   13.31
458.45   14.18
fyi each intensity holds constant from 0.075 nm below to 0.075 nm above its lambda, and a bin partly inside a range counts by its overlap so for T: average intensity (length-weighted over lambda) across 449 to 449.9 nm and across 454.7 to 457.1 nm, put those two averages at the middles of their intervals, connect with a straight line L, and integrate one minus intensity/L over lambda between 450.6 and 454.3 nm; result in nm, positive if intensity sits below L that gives 0.31 nm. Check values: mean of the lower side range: 17.1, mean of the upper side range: 17.5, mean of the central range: 15.8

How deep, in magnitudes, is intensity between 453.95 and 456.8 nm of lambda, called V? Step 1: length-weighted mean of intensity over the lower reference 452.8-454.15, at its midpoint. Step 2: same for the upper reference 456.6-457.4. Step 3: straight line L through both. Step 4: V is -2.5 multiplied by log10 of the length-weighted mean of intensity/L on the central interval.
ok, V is -0.109 mag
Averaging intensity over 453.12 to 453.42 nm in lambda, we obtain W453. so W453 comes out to 14.3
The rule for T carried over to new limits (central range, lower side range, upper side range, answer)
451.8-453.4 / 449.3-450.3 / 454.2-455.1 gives 0.14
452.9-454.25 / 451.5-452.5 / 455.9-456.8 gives 0.18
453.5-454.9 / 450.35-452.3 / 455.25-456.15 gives 0.04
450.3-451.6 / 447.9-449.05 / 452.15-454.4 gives -0.05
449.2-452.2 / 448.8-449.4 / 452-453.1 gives 0.02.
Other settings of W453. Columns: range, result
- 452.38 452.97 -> 16.3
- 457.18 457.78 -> 17.1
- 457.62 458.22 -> 17.3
